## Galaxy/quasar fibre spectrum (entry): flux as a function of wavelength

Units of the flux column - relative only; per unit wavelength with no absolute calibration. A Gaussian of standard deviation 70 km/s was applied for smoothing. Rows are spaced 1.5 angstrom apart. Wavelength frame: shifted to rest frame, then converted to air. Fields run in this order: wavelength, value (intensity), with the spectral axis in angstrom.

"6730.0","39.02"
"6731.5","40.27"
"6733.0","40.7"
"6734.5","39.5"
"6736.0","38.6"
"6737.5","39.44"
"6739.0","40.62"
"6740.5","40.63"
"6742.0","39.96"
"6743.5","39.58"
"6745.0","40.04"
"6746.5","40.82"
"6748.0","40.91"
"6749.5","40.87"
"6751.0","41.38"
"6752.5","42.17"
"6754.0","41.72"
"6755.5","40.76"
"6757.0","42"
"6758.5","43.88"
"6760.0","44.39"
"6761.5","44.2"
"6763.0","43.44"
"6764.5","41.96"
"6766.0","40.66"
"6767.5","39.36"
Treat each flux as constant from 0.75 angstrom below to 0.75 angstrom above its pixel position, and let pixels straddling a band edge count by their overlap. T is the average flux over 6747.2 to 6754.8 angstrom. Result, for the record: 41.4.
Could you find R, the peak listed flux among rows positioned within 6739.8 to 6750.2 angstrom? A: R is 40.91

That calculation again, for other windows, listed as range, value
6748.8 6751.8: 41.38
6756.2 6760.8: 44.39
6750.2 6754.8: 42.17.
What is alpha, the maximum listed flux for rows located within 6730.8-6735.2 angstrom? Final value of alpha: 40.7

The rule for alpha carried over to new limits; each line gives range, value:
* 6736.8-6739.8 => 40.62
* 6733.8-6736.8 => 39.5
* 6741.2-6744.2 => 39.96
